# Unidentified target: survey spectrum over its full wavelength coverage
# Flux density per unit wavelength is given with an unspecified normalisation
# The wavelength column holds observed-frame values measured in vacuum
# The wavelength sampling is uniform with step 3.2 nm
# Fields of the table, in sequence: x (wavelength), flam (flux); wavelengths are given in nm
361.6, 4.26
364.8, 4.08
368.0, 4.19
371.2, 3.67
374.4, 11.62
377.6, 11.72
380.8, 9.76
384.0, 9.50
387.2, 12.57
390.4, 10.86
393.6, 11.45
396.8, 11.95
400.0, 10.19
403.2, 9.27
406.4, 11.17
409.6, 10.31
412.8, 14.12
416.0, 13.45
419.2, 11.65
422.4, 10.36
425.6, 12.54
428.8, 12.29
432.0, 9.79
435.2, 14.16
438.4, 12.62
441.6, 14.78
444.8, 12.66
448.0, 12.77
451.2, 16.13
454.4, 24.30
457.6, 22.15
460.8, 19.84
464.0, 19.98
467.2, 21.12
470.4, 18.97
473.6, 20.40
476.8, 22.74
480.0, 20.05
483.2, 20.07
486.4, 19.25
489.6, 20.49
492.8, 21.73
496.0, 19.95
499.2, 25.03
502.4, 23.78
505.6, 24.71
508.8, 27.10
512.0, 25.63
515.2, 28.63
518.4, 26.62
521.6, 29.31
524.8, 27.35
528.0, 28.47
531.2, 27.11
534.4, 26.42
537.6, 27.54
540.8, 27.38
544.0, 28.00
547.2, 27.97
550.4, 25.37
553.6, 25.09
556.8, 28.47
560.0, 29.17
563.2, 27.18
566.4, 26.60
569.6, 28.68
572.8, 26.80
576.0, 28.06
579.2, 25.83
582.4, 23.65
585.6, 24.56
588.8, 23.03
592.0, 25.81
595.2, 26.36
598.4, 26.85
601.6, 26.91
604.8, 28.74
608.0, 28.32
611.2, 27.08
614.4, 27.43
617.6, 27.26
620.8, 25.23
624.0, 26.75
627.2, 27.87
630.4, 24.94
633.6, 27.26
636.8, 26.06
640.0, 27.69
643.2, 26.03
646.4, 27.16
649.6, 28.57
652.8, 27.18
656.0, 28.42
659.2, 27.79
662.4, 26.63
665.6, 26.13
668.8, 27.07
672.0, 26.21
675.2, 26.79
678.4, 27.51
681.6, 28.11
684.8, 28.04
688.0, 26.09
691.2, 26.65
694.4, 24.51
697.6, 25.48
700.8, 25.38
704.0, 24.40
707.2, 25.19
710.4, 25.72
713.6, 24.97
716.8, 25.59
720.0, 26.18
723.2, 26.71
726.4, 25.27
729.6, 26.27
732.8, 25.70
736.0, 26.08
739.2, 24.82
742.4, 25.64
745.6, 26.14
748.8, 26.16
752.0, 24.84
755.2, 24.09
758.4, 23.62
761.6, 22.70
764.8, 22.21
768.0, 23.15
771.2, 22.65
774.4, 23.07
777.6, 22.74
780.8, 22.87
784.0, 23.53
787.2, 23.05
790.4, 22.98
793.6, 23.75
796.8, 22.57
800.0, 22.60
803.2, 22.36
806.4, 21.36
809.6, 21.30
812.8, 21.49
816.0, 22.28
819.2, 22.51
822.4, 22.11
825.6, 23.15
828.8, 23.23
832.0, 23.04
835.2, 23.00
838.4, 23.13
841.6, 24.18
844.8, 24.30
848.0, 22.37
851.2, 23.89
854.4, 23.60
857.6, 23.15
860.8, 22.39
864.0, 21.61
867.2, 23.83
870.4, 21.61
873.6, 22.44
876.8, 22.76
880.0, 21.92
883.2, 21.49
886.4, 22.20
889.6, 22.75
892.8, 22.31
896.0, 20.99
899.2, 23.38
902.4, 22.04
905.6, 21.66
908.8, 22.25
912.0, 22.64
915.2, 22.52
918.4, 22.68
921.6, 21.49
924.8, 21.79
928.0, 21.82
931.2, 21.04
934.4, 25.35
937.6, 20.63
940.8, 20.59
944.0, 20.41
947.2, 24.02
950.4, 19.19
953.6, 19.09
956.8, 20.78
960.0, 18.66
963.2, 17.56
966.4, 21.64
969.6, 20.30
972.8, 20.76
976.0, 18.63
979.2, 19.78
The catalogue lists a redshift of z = 0.13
